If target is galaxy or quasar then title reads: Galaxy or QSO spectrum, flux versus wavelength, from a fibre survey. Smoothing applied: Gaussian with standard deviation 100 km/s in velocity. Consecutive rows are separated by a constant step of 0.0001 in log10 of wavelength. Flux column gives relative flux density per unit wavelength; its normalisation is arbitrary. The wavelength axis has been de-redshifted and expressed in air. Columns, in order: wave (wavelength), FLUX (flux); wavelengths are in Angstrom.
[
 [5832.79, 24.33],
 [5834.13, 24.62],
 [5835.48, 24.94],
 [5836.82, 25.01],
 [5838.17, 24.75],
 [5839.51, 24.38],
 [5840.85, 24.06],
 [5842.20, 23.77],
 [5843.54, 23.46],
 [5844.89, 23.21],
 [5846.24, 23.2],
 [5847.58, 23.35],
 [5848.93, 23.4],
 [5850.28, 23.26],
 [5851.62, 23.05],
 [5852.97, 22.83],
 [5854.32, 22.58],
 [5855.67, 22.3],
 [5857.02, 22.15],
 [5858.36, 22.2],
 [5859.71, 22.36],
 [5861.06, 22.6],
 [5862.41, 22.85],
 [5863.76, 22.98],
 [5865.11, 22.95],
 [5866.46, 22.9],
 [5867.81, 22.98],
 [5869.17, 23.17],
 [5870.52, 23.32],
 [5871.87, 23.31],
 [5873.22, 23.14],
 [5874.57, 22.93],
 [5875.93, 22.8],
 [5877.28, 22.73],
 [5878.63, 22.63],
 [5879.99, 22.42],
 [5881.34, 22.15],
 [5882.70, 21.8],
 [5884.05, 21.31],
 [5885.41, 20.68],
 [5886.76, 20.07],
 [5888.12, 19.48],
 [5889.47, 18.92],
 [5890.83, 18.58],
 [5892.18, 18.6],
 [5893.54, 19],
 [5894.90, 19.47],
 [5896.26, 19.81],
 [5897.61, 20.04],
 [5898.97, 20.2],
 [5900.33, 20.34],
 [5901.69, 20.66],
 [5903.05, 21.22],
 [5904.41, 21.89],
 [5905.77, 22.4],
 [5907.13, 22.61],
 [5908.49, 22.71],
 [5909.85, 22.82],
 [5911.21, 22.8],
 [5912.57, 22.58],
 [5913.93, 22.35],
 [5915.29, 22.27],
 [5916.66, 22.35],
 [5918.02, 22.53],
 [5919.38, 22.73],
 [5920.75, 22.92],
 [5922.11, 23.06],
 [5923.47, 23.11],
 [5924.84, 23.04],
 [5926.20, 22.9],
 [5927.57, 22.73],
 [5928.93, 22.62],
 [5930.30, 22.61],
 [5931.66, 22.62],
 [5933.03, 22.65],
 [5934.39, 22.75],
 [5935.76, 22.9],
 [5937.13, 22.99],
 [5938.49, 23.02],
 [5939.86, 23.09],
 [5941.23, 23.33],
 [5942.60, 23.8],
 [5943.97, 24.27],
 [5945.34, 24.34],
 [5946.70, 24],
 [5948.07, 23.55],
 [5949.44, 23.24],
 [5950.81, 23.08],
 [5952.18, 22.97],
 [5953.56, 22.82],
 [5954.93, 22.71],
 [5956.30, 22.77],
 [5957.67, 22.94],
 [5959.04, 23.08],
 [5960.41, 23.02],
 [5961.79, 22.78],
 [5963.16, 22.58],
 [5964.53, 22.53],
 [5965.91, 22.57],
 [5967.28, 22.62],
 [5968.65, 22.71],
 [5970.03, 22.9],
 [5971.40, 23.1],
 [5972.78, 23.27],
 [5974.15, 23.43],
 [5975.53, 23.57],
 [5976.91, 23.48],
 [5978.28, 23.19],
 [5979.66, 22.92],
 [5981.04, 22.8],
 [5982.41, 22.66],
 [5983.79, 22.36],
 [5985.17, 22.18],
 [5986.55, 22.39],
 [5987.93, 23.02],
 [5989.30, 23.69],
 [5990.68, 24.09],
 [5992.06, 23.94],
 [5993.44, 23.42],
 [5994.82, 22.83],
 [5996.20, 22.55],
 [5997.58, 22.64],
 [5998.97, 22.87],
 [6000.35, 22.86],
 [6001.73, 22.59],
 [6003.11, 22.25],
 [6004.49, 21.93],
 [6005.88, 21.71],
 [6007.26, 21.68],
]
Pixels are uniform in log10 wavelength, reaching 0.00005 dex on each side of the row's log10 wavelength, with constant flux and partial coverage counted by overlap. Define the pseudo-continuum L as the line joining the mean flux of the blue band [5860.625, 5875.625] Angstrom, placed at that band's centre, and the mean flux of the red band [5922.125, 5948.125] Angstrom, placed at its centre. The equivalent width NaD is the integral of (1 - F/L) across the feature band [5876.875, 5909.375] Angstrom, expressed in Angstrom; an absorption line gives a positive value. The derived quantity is 3.2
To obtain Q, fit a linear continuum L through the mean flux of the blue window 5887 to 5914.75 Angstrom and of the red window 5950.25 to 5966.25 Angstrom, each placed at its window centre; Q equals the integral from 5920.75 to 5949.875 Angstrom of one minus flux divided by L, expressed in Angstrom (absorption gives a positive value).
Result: -1.5 Angstrom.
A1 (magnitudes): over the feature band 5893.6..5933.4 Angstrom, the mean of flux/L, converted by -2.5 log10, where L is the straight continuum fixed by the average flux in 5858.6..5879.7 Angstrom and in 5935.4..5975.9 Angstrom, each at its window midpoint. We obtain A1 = 0.05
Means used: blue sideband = 22.9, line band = 22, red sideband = 23.1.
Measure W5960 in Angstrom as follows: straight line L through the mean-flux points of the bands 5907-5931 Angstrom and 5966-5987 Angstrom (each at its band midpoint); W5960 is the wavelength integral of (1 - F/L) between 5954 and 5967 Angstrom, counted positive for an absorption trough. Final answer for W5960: 0.0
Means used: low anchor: 22.7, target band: 22.8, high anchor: 22.9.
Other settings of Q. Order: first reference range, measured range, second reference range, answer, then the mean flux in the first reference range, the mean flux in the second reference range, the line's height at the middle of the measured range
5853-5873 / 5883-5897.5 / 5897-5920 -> 1.7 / 22.8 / 21.9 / 22.3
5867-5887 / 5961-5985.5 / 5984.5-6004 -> 0.0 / 22.4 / 22.9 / 22.9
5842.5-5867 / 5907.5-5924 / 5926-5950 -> 0.3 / 22.9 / 23.2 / 23.1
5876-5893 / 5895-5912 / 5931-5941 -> 0.2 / 20.8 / 22.9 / 21.6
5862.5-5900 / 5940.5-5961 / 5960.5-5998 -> -0.7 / 21.4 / 23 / 22.5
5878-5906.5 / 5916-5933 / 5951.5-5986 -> -1.0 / 20.6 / 22.9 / 21.5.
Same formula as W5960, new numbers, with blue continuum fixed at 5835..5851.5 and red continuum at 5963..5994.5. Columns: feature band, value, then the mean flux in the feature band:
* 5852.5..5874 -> 0.9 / 22.8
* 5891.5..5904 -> 1.9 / 20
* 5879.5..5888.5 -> 0.9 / 21.2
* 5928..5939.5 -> 0.3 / 22.8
